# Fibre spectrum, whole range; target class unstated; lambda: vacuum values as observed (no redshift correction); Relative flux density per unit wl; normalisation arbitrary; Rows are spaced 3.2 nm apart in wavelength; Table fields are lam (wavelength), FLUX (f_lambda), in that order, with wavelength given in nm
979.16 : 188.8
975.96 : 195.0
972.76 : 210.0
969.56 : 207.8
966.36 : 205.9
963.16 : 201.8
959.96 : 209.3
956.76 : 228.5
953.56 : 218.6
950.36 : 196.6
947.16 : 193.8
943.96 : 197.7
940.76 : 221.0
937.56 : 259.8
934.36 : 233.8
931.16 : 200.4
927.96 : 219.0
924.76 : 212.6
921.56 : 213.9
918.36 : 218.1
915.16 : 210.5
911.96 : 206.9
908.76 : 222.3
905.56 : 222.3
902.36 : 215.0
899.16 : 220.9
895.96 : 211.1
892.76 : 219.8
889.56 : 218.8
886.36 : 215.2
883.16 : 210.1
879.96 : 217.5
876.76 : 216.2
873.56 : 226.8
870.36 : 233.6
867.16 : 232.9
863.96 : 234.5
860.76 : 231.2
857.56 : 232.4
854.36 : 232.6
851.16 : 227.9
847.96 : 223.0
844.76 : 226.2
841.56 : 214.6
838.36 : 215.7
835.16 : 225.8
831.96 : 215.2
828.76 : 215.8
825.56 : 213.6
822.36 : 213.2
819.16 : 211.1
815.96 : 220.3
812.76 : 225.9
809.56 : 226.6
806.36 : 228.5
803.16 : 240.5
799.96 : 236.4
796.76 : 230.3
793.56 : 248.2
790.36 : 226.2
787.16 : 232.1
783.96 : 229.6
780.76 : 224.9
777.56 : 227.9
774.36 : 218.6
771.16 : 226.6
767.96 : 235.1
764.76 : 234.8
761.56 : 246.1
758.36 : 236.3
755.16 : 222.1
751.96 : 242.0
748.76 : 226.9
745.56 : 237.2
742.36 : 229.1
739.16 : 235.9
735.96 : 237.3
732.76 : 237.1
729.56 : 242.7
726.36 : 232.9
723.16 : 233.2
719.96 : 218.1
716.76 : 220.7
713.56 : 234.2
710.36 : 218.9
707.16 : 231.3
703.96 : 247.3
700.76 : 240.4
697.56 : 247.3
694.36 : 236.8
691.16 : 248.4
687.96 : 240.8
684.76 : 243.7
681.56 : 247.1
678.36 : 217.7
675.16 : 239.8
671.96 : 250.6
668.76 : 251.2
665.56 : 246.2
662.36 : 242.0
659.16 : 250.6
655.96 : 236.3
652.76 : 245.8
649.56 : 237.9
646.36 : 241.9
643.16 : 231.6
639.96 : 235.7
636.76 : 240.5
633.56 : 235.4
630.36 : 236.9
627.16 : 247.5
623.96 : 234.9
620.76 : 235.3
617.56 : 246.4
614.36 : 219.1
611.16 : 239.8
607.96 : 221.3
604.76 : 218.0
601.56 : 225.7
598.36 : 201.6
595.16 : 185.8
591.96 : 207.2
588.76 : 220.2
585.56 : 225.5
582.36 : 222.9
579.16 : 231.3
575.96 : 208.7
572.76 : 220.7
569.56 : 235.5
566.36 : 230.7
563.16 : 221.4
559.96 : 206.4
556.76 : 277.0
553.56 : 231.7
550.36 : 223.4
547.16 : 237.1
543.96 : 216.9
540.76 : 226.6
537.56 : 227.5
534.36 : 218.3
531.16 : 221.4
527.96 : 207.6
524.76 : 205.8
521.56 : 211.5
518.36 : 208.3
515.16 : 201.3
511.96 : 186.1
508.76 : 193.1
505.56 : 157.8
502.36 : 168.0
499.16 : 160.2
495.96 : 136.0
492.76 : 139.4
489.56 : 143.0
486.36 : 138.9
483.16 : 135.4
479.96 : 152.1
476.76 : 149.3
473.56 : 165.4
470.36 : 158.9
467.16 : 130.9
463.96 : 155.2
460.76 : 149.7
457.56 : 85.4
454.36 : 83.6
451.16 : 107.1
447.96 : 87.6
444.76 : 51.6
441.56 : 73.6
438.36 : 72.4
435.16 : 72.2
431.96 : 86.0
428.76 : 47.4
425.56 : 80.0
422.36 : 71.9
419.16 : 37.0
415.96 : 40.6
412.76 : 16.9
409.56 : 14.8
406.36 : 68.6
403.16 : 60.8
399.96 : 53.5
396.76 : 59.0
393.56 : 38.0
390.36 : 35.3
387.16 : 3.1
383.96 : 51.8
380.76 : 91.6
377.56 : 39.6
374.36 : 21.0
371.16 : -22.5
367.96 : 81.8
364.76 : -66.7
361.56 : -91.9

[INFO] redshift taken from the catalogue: 0.150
